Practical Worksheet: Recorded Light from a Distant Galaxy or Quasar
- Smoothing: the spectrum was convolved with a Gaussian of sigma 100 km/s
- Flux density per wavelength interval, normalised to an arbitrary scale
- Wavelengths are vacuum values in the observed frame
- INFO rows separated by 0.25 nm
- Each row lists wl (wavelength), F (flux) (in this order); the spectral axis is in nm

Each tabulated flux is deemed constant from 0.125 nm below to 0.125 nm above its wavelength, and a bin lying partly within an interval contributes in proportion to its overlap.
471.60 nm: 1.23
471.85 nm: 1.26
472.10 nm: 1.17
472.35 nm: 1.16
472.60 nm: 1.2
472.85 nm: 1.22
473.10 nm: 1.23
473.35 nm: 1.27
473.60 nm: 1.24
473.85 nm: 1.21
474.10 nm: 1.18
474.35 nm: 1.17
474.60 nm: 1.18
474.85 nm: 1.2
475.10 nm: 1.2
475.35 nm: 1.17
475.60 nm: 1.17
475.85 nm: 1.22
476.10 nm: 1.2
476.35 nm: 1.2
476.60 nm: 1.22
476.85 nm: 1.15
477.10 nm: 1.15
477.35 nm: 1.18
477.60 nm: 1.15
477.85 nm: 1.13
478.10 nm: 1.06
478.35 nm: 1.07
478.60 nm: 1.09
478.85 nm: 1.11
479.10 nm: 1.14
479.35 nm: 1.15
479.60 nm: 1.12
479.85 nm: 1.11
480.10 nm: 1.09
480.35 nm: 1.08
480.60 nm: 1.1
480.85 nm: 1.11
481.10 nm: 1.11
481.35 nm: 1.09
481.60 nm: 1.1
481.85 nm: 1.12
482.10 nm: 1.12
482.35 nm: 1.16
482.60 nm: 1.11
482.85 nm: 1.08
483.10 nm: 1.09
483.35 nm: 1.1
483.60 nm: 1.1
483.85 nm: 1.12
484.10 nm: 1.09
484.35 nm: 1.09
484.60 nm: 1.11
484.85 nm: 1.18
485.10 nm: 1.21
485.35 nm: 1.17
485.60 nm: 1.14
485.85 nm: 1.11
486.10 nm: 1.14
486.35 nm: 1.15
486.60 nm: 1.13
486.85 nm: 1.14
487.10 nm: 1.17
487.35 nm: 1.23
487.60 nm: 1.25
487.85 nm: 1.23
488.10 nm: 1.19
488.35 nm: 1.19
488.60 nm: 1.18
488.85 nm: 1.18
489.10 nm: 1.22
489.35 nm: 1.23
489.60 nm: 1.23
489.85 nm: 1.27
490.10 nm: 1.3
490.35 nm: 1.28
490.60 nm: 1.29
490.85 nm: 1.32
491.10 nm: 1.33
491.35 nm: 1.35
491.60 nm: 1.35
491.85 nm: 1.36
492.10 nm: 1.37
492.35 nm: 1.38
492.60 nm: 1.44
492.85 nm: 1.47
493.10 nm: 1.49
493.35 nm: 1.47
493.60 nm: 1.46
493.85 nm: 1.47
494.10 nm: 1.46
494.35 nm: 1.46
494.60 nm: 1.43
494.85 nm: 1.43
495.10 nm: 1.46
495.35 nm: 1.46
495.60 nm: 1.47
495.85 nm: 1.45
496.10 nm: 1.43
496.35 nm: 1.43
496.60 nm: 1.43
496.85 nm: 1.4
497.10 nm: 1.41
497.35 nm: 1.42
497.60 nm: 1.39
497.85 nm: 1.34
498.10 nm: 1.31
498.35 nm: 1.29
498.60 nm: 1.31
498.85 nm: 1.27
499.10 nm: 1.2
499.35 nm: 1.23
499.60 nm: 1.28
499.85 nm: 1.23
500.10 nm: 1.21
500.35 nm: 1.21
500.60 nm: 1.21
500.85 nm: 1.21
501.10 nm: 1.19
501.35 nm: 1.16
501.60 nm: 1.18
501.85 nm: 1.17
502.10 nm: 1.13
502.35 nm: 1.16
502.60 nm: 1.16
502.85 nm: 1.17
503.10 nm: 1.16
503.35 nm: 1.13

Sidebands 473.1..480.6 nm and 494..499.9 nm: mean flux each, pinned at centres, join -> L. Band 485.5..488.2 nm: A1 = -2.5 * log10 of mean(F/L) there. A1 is 0.09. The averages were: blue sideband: 1.16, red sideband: 1.38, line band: 1.17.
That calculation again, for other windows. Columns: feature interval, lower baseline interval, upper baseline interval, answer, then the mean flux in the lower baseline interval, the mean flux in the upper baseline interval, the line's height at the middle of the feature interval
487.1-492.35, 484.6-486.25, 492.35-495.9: 0.030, 1.15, 1.46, 1.3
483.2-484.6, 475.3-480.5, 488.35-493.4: 0.115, 1.14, 1.32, 1.22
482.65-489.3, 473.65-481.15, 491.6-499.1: 0.107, 1.15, 1.41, 1.27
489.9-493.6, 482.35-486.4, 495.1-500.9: -0.111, 1.12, 1.33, 1.24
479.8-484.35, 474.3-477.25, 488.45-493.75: 0.131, 1.19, 1.33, 1.25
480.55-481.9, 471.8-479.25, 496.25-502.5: 0.088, 1.18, 1.27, 1.2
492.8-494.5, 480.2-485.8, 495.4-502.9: -0.194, 1.12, 1.28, 1.23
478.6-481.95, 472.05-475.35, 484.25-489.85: 0.077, 1.2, 1.18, 1.19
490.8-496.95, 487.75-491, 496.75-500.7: -0.128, 1.24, 1.29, 1.27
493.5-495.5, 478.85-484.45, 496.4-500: -0.142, 1.11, 1.32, 1.28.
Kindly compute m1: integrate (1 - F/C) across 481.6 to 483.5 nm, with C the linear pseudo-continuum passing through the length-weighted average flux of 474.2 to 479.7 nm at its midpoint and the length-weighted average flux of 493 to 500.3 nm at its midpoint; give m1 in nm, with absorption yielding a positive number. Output 0.17 nm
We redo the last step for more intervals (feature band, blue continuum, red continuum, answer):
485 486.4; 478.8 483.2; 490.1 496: 0.085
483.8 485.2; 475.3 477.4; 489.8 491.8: 0.140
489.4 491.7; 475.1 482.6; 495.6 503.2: -0.161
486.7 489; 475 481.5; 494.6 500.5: 0.090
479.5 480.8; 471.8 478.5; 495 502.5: 0.115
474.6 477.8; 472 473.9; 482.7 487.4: 0.024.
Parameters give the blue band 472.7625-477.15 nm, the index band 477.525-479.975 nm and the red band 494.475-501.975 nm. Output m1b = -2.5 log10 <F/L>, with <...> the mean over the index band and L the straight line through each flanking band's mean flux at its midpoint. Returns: 0.100 mag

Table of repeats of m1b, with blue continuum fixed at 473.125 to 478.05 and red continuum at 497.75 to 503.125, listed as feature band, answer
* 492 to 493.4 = -0.19 mag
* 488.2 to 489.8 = 0.00 mag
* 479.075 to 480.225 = 0.07 mag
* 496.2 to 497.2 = -0.17 mag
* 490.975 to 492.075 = -0.12 mag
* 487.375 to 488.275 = -0.02 mag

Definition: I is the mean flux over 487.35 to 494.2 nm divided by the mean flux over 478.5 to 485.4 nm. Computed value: 1.2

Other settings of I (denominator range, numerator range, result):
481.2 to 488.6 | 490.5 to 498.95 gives 1.23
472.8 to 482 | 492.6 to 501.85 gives 1.17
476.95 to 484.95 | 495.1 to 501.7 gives 1.18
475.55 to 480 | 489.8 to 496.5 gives 1.23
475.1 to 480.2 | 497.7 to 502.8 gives 1.07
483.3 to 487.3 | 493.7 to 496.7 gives 1.27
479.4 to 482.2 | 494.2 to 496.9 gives 1.30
